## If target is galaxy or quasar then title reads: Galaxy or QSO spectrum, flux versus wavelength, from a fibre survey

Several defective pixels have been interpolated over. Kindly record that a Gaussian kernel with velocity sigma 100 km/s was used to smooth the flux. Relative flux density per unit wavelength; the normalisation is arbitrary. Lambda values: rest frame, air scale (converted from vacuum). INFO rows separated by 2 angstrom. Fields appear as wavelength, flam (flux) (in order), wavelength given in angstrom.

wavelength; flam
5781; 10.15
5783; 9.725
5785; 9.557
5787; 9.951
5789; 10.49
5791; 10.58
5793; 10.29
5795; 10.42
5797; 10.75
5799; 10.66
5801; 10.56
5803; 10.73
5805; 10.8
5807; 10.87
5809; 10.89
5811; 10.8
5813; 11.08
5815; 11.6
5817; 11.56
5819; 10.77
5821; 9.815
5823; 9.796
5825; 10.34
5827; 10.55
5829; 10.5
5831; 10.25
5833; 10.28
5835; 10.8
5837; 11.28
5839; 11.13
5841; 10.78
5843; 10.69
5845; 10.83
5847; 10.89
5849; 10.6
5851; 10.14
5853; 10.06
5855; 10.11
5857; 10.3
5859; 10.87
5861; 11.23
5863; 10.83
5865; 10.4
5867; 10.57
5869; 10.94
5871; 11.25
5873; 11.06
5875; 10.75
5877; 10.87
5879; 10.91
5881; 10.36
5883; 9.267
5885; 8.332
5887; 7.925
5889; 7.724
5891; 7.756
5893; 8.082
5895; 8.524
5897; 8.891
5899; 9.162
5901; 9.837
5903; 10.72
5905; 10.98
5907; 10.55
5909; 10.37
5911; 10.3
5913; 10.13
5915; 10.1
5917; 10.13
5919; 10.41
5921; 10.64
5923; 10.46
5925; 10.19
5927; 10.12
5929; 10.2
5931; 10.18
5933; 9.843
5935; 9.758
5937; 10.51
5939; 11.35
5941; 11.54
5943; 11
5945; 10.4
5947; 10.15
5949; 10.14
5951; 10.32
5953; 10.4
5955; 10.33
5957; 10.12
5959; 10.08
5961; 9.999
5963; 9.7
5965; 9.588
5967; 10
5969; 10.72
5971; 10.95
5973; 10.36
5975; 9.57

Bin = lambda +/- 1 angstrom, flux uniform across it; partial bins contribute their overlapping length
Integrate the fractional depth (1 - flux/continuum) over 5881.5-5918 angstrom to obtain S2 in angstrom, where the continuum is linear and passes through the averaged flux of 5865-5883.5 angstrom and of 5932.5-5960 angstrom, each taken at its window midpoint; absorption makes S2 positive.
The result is 4.15 angstrom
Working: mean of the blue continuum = 10.7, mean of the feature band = 9.39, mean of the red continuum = 10.4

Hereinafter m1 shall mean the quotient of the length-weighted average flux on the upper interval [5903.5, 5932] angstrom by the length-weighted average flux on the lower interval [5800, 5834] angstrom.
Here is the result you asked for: 0.97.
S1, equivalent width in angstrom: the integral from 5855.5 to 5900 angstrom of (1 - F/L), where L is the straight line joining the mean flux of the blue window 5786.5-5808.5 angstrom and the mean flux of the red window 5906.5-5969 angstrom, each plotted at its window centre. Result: 2.55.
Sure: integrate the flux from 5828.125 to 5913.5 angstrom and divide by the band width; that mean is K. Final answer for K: 10.2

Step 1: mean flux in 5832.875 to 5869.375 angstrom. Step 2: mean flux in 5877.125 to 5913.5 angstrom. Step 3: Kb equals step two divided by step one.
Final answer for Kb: 0.89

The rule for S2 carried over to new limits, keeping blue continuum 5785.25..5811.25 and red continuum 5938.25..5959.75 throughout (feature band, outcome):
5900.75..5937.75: 0.8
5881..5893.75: 2.6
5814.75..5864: -0.3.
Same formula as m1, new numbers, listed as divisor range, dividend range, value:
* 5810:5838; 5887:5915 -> 0.88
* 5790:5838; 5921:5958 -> 0.97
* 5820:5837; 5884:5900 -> 0.80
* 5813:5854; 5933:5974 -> 0.97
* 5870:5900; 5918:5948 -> 1.11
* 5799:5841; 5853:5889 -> 0.96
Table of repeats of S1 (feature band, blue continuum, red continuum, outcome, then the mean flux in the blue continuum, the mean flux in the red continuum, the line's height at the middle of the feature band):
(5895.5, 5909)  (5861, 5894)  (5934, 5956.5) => 0.1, 9.86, 10.5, 10.1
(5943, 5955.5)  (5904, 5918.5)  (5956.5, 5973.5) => -0.1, 10.4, 10.2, 10.2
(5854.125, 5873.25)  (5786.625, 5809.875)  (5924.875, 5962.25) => -0.5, 10.6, 10.3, 10.5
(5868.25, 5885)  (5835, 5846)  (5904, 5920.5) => 0.2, 10.9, 10.4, 10.7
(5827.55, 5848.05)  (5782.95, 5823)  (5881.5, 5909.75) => -1.4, 10.6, 9.16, 10.1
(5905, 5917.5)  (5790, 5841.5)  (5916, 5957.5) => 0.2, 10.7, 10.4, 10.5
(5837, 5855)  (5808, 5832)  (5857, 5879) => 0.2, 10.7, 10.9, 10.8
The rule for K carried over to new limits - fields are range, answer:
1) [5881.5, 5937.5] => 9.68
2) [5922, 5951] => 10.4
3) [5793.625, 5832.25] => 10.7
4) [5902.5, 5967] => 10.3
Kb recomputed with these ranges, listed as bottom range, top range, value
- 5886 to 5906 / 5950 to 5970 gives 1.13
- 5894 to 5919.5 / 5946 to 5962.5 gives 1.02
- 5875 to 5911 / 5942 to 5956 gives 1.10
